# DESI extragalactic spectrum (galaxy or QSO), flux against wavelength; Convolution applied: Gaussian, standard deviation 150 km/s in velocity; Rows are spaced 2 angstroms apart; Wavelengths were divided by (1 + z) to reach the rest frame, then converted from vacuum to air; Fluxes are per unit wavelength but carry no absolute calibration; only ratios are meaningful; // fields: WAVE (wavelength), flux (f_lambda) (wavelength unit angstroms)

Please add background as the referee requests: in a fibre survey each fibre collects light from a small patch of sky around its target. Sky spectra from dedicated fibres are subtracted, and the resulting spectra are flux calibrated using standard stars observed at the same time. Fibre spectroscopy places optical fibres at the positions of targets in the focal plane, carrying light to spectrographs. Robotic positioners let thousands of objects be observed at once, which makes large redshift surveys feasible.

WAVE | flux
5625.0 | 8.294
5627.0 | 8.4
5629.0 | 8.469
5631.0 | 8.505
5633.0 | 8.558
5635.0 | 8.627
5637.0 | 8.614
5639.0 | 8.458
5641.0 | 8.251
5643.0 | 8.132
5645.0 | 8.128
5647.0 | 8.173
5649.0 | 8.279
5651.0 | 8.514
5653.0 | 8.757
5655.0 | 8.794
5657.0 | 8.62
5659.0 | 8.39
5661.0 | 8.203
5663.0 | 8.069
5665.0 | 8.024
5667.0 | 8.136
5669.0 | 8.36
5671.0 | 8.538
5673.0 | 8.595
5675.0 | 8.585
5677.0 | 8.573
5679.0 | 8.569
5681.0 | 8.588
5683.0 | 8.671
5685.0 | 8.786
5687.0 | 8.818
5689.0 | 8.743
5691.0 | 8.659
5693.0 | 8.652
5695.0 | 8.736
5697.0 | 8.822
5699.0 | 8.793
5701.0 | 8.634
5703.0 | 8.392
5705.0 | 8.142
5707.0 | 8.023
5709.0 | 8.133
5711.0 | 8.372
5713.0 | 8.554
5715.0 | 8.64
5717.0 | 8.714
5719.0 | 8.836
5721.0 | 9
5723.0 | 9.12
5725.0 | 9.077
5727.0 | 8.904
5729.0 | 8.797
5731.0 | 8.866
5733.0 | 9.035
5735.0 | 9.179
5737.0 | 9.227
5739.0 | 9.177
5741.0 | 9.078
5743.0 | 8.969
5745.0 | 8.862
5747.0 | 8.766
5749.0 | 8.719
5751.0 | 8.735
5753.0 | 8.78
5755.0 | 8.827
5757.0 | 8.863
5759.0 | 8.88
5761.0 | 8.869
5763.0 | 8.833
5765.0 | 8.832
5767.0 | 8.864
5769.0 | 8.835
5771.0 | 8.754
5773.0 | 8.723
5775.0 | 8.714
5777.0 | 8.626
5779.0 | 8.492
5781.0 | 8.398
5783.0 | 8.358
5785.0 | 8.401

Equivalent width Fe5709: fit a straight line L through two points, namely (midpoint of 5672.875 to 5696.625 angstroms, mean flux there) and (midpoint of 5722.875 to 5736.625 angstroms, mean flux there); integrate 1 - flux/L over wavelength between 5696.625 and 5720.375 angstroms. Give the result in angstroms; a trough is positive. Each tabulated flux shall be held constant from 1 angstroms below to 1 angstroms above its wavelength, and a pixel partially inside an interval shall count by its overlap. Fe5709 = 0.91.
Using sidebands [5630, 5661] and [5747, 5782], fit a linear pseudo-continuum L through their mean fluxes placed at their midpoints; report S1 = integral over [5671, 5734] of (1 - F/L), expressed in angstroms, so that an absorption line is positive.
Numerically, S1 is -0.6 angstroms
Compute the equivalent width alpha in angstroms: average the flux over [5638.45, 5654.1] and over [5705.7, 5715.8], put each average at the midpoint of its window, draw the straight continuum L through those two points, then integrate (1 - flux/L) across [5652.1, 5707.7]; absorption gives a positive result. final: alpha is -1.3 angstroms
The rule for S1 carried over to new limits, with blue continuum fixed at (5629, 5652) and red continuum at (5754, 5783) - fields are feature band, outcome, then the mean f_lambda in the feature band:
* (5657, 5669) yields 0.3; 8.22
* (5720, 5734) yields -0.6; 8.97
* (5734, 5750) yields -0.6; 9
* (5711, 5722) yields -0.2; 8.71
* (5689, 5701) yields -0.3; 8.73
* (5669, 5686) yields -0.2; 8.6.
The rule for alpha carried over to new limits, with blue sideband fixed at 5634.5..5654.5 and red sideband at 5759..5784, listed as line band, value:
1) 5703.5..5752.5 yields -1.1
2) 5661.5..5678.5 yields 0.2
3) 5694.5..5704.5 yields -0.1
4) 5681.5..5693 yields -0.3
